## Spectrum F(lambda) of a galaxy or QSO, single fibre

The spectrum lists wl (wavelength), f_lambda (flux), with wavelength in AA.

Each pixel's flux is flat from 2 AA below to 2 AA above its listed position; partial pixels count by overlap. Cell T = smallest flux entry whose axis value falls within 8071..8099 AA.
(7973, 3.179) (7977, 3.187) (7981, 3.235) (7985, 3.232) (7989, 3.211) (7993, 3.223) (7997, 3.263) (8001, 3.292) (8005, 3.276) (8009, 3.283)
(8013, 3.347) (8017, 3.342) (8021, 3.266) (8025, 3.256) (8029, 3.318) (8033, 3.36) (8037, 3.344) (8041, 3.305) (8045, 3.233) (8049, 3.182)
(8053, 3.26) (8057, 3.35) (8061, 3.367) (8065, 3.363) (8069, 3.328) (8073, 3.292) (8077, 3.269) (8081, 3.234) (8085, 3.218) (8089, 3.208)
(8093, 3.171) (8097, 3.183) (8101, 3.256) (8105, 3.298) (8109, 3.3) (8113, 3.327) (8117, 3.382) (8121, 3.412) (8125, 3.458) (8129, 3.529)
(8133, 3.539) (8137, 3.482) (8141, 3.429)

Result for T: 3.171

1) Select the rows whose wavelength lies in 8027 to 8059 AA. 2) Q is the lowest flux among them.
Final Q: 3.182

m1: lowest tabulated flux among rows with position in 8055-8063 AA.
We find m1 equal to 3.35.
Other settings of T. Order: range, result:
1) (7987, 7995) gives 3.211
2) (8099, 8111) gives 3.256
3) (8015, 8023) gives 3.266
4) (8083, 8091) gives 3.208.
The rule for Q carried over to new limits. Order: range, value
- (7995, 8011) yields 3.263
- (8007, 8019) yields 3.283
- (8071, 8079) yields 3.269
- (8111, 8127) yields 3.327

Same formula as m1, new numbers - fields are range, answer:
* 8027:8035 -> 3.318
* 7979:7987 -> 3.232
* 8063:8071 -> 3.328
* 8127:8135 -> 3.529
